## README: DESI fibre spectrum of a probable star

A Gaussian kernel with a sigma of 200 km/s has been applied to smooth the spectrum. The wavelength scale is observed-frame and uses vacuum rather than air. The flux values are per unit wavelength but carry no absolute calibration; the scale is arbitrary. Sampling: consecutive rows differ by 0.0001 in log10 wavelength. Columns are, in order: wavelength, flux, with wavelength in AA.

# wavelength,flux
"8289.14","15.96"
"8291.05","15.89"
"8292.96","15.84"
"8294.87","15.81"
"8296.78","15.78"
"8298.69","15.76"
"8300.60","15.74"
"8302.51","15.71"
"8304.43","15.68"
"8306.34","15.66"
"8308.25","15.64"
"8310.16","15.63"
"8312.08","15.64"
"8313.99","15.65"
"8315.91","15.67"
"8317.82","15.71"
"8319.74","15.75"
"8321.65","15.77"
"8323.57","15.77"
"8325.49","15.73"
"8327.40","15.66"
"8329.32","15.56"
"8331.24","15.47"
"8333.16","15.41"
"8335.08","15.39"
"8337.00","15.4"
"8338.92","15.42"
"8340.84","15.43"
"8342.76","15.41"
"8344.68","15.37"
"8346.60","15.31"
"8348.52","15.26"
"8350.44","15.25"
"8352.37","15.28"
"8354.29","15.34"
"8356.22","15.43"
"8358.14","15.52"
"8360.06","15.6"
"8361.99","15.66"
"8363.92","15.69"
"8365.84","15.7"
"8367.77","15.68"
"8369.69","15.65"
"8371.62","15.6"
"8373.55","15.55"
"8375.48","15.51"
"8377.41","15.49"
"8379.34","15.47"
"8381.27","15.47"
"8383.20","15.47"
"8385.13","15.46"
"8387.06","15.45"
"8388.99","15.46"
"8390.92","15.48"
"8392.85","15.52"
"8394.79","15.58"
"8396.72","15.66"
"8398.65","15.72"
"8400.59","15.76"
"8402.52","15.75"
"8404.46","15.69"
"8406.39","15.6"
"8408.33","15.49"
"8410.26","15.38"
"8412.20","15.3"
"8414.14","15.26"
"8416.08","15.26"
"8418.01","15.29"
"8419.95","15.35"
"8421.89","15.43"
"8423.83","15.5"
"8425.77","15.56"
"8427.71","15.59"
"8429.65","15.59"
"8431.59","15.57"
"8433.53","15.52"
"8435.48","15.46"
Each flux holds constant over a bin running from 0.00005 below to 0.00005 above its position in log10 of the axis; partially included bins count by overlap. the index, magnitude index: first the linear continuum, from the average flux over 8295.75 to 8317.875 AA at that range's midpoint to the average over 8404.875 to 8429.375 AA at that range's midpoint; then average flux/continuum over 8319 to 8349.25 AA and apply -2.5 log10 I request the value 0.01 mag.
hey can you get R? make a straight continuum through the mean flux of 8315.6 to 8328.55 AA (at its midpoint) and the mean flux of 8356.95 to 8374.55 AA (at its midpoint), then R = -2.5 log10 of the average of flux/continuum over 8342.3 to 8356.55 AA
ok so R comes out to 0.02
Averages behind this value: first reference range 15.7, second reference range 15.6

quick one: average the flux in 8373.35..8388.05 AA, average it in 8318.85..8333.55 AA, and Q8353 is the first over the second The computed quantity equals 1.0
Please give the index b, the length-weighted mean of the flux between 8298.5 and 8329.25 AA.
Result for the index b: 15.7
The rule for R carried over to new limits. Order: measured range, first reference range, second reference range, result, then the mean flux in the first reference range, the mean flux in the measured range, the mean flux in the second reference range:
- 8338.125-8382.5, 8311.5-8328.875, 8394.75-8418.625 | 0.010 mag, 15.7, 15.5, 15.5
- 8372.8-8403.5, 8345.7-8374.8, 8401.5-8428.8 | -0.005 mag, 15.5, 15.5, 15.5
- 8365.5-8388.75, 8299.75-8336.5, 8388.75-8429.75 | 0.002 mag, 15.6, 15.5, 15.5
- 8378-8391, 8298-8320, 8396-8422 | 0.005 mag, 15.7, 15.5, 15.5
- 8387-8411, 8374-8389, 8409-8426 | -0.012 mag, 15.5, 15.6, 15.4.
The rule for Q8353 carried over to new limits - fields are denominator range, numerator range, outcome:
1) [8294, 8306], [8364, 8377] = 0.99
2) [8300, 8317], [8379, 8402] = 0.99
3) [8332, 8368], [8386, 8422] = 1.00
